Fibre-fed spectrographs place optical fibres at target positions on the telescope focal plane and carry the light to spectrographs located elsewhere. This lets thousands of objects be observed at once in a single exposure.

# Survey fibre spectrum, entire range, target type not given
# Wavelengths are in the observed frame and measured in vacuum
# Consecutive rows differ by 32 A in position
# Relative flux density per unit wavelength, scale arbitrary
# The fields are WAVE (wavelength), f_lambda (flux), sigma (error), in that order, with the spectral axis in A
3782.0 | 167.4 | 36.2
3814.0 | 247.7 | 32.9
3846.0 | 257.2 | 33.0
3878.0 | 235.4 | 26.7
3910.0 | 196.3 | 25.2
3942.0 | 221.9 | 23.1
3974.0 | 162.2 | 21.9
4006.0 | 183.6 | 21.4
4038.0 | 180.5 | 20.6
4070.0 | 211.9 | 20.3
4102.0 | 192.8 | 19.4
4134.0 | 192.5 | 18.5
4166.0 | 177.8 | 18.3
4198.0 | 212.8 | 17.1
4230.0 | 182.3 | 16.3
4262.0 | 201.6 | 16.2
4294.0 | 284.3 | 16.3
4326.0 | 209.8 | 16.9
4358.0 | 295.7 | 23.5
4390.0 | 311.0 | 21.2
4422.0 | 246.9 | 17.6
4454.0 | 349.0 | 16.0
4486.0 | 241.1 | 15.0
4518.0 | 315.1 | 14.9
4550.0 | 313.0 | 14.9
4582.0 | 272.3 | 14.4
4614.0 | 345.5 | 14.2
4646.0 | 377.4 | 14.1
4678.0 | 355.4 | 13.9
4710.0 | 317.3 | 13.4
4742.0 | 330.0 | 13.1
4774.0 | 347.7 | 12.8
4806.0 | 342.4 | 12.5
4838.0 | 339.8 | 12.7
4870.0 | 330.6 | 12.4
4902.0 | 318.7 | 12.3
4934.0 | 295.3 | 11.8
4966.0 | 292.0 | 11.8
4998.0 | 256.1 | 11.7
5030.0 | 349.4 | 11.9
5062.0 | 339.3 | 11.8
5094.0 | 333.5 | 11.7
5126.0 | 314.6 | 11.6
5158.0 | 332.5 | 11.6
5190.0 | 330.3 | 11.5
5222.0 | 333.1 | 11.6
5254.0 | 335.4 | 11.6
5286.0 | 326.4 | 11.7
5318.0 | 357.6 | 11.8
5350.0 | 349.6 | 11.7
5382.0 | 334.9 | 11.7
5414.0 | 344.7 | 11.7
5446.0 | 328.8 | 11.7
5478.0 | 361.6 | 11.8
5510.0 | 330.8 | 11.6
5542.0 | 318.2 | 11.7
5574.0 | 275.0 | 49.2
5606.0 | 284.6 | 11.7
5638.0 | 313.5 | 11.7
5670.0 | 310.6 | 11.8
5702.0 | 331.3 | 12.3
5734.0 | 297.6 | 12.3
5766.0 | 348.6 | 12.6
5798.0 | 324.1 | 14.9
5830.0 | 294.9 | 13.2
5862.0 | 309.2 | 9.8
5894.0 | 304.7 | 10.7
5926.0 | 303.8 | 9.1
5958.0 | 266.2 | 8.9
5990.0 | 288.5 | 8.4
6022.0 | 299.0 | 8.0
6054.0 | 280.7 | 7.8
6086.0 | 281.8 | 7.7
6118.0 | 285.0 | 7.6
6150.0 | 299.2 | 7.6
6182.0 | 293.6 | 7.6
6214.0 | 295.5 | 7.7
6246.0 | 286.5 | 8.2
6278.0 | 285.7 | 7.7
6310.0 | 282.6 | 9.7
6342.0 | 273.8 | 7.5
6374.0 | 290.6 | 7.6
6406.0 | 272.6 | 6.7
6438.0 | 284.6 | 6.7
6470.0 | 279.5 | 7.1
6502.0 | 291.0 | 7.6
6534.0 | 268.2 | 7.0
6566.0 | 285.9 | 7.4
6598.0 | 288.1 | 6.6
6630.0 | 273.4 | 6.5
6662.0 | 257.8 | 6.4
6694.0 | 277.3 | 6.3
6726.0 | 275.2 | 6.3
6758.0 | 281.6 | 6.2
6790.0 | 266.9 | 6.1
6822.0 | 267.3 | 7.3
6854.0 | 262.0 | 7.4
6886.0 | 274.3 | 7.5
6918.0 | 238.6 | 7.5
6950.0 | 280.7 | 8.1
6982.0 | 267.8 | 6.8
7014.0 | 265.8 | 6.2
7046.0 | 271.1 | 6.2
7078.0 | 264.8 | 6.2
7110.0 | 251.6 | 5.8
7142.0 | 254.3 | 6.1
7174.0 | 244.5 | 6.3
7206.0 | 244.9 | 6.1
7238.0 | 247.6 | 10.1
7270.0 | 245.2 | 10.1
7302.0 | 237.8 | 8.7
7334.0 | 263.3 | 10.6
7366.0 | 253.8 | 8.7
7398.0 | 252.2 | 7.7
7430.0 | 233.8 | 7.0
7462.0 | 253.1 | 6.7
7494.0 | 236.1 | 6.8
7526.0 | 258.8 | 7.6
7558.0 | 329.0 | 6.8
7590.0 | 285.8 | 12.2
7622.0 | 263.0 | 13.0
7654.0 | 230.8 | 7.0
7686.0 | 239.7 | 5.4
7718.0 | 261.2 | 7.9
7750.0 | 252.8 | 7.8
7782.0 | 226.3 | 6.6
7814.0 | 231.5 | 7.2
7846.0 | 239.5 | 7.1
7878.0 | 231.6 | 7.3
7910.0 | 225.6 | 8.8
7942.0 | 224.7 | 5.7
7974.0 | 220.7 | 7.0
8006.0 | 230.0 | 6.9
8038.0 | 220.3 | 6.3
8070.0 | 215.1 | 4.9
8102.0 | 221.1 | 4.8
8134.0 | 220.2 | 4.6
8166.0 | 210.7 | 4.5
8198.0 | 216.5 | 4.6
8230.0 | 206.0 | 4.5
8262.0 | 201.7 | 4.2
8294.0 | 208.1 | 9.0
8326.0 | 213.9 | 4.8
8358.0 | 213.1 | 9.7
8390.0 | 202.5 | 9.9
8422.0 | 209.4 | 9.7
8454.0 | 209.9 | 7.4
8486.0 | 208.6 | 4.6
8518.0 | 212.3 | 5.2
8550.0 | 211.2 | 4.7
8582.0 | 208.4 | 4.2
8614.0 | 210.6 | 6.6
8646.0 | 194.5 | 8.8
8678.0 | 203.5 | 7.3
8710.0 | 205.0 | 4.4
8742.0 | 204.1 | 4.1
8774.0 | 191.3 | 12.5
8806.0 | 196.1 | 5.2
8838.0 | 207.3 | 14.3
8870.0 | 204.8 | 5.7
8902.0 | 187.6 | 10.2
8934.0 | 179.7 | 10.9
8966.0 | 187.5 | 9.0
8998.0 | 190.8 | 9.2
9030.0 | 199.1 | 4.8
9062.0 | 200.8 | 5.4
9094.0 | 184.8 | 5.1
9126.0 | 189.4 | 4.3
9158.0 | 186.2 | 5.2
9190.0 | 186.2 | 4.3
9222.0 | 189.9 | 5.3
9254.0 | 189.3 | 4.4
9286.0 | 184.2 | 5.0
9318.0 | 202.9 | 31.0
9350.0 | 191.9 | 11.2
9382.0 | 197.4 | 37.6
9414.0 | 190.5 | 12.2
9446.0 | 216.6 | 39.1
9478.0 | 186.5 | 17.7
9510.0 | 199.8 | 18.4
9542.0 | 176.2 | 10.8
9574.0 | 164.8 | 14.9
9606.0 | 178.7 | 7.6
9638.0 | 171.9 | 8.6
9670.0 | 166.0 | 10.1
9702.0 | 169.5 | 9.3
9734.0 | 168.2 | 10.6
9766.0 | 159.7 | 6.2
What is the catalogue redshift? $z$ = 0.151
